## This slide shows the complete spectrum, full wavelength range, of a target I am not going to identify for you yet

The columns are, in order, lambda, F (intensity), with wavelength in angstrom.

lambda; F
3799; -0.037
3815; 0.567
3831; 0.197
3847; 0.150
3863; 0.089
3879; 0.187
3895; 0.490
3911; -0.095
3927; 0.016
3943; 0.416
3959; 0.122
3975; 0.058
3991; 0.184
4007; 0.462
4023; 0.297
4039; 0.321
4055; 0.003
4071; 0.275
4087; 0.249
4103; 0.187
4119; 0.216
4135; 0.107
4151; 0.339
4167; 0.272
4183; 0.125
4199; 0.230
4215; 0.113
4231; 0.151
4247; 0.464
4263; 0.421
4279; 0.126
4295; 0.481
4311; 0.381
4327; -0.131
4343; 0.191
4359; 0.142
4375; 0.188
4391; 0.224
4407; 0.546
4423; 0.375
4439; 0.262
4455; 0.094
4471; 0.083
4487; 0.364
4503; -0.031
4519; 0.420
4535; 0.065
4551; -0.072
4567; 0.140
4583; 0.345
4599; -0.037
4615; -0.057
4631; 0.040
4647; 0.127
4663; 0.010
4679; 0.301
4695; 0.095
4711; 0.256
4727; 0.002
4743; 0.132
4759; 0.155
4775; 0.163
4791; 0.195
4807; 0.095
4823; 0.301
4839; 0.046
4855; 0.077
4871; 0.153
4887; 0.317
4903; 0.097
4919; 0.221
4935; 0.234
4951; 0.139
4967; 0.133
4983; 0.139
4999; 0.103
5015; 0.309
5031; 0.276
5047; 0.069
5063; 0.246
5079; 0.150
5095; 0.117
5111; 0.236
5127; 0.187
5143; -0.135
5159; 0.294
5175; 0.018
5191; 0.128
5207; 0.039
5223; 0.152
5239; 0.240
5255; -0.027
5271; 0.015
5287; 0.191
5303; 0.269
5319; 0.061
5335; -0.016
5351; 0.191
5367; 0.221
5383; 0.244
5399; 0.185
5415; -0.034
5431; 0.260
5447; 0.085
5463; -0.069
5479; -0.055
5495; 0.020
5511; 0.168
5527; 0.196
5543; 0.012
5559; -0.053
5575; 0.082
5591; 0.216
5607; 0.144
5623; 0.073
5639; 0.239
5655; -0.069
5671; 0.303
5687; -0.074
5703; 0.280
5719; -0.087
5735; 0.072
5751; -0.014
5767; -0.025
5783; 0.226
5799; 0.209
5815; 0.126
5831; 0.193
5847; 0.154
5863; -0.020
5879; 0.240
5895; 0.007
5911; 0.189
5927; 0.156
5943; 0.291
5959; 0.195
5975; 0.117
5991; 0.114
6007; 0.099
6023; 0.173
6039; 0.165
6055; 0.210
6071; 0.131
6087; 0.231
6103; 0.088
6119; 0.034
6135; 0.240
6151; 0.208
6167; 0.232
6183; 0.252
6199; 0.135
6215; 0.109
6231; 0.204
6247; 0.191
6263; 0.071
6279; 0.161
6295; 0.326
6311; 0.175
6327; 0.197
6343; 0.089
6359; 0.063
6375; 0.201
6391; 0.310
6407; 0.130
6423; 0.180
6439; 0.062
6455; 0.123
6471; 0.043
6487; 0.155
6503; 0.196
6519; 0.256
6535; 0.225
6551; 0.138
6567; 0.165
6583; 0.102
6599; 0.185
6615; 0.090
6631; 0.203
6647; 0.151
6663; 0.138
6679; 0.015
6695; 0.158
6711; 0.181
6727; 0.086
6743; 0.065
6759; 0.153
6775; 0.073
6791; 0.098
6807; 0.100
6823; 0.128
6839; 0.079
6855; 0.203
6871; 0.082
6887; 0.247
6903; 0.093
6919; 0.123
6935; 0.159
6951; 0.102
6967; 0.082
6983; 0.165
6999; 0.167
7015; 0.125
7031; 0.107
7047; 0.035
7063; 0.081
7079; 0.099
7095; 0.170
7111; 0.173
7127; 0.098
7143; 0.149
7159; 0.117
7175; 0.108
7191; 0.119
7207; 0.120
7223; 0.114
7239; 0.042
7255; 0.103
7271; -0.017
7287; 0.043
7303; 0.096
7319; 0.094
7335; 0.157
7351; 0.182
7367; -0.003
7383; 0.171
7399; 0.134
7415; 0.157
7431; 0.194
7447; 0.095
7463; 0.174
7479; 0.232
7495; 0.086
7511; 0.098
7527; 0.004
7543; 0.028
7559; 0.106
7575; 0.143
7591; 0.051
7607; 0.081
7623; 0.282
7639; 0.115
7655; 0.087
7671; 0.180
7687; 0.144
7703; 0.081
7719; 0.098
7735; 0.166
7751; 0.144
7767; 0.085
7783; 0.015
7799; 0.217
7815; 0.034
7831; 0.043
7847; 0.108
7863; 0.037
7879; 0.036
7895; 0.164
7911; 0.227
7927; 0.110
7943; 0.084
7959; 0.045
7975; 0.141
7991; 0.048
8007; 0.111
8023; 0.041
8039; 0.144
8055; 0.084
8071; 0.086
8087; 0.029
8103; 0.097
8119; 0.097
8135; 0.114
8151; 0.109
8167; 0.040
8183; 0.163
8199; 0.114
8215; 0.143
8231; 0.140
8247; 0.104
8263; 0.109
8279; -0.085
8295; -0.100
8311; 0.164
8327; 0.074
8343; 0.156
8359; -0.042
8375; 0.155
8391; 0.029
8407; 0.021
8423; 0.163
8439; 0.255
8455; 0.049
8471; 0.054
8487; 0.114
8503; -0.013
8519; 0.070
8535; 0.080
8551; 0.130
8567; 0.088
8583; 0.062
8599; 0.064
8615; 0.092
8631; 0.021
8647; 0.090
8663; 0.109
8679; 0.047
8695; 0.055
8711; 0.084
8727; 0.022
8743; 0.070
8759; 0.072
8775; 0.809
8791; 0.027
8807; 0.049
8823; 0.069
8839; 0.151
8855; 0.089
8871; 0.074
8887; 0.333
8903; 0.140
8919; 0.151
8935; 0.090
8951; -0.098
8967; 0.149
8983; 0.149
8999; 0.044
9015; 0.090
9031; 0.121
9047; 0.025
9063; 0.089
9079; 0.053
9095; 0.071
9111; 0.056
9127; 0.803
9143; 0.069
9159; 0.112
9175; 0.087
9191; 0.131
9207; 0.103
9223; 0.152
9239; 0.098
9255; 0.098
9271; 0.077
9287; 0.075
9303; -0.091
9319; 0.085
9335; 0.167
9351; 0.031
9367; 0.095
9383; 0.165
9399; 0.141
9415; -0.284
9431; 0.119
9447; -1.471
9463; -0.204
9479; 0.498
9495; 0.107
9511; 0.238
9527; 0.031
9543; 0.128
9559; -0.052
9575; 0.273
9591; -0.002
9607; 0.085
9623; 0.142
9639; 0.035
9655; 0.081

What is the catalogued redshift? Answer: 1.45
